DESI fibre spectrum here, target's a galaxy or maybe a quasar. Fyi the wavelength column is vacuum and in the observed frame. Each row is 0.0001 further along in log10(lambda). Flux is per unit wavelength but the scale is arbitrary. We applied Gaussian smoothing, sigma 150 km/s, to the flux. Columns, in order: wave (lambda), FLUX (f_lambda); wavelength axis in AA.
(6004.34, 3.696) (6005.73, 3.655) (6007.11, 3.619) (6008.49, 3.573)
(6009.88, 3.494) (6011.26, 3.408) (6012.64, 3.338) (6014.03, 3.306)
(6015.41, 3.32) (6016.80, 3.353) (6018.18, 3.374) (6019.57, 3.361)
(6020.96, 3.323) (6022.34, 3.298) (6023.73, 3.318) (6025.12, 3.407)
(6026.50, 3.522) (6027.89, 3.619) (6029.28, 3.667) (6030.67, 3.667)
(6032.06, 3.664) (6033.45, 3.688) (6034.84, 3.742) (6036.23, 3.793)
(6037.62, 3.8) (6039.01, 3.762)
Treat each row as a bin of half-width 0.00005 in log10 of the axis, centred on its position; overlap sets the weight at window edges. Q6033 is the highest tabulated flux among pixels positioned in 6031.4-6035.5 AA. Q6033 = 3.742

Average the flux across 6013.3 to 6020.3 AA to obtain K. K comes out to 3.34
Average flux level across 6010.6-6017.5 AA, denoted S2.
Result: 3.35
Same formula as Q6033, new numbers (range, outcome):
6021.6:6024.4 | 3.318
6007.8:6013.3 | 3.573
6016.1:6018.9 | 3.374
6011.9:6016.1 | 3.338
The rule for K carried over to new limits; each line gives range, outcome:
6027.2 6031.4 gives 3.65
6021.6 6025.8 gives 3.34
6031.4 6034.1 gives 3.67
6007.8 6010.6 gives 3.53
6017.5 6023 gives 3.34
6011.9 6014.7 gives 3.32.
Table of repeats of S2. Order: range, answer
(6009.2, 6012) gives 3.46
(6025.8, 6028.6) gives 3.57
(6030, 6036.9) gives 3.71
